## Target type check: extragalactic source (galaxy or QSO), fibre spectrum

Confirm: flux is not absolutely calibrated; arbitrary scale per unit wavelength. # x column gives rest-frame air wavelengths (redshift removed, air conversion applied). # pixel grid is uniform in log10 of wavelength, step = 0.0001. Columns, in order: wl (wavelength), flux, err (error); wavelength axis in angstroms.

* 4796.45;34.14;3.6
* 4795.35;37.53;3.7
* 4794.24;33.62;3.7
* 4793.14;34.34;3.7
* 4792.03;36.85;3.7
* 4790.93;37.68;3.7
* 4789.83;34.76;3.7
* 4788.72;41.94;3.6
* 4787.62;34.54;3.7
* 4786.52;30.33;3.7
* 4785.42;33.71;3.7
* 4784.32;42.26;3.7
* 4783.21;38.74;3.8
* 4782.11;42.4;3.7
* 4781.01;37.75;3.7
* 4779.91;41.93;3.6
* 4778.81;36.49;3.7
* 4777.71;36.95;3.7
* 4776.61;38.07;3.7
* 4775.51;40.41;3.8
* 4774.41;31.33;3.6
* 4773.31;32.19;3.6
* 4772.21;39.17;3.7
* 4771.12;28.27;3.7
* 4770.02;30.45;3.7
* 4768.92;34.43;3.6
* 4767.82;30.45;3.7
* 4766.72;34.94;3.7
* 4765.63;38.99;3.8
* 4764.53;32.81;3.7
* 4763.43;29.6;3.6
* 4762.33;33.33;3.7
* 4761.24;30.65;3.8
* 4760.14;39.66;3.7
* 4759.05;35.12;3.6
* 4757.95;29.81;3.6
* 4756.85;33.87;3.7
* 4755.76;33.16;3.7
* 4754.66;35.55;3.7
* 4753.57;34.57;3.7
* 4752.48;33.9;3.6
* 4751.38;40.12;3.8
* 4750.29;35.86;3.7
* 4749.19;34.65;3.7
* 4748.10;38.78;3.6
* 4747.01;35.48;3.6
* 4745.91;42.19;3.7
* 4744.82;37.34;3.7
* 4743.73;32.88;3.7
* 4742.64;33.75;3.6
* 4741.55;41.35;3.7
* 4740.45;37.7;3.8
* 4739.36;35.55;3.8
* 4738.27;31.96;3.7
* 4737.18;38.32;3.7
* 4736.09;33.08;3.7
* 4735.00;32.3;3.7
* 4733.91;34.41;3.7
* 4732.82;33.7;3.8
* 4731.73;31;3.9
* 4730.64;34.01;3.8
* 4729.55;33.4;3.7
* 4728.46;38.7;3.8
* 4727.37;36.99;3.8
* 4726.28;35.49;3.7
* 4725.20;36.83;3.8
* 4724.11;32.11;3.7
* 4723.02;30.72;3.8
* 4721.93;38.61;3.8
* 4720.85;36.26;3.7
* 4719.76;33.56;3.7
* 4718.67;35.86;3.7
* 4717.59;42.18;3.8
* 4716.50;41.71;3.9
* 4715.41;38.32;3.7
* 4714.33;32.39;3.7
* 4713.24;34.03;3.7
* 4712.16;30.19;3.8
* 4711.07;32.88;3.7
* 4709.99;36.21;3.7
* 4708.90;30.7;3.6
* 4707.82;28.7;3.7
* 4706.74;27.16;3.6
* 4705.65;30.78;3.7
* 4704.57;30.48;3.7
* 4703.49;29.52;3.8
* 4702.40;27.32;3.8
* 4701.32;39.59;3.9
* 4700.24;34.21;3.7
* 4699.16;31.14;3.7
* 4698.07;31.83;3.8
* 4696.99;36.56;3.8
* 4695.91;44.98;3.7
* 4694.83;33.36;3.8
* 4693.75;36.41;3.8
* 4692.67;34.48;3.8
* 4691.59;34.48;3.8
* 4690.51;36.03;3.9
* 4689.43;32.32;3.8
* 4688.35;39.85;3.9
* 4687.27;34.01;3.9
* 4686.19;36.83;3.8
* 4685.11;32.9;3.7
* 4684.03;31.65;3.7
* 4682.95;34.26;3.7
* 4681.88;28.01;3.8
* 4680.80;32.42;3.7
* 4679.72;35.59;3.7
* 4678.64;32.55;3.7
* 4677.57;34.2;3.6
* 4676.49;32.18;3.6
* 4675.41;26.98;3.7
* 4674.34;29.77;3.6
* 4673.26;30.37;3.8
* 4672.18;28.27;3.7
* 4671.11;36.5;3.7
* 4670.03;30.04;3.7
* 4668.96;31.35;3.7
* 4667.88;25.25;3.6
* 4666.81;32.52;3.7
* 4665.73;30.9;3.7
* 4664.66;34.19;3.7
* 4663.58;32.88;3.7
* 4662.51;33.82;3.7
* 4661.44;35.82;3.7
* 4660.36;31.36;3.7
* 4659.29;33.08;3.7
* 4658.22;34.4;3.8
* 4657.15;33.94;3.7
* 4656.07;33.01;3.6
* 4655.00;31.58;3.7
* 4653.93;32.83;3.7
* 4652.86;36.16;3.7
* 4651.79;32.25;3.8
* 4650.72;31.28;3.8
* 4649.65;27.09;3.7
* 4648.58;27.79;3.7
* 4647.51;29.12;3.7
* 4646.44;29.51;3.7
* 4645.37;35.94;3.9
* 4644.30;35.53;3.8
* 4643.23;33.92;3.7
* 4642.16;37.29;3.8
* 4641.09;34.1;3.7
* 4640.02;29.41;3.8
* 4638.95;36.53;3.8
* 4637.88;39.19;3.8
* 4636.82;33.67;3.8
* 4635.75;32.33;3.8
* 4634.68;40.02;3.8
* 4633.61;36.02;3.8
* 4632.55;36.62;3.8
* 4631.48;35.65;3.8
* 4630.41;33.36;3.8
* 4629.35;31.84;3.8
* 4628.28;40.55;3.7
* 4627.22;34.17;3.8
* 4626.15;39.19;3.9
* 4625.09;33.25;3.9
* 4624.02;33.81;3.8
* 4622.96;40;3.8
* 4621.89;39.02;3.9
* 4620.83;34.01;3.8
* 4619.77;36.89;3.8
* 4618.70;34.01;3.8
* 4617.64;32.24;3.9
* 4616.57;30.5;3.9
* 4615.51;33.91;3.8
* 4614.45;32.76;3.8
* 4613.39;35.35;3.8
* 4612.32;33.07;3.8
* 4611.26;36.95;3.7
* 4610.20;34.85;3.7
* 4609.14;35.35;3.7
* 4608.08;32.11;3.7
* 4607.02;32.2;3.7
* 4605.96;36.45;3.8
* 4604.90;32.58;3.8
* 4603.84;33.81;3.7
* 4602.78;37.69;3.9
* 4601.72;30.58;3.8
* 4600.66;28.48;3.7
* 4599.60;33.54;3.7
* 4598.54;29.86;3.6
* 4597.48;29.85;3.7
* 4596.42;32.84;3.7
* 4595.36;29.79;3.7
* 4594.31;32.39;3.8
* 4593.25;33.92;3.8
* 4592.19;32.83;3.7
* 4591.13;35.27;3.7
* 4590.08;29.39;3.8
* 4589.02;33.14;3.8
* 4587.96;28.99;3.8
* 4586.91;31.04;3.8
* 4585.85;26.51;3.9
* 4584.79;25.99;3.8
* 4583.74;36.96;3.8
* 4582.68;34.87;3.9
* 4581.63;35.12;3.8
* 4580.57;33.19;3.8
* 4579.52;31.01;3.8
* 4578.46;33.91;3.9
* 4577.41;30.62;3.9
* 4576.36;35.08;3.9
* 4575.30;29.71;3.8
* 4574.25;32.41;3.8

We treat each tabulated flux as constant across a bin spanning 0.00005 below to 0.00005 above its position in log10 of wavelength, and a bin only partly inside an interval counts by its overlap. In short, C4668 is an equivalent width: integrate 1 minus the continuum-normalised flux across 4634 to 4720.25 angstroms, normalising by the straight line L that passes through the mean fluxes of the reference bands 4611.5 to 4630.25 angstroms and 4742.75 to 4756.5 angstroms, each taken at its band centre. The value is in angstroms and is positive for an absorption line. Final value 5.3 angstroms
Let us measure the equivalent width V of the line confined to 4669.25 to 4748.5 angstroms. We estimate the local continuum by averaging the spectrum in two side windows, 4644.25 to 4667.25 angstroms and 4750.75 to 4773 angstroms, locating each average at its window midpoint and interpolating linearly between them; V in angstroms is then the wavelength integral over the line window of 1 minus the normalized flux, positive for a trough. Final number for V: -2.4 angstroms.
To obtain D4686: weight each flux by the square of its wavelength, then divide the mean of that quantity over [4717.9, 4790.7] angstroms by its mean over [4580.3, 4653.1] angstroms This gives 1.12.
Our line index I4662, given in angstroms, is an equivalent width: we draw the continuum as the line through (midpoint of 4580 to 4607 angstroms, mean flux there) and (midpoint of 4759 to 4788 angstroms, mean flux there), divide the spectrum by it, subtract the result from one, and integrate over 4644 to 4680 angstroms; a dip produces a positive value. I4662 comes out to 1.6 angstroms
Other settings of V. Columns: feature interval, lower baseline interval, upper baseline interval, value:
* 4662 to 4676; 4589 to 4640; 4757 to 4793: 1.5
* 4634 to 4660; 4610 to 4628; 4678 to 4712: 0.8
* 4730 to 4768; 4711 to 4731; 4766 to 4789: 0.9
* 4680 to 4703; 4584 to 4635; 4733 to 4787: 0.1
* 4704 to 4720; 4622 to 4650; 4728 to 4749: 0.7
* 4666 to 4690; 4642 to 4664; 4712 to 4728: 1.2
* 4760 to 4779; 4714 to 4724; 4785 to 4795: 0.8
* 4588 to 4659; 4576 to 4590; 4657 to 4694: -3.1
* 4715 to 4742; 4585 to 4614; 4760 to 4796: -0.8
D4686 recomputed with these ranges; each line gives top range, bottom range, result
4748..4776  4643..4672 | 1.11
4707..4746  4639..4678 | 1.12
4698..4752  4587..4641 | 1.07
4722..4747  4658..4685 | 1.13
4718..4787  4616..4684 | 1.11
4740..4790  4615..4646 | 1.07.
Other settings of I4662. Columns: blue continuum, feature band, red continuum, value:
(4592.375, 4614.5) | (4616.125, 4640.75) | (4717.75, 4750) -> -1.3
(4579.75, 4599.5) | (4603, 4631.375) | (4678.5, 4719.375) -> -2.1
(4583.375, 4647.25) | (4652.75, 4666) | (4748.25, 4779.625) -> 0.3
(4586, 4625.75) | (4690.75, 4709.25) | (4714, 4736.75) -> 1.0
